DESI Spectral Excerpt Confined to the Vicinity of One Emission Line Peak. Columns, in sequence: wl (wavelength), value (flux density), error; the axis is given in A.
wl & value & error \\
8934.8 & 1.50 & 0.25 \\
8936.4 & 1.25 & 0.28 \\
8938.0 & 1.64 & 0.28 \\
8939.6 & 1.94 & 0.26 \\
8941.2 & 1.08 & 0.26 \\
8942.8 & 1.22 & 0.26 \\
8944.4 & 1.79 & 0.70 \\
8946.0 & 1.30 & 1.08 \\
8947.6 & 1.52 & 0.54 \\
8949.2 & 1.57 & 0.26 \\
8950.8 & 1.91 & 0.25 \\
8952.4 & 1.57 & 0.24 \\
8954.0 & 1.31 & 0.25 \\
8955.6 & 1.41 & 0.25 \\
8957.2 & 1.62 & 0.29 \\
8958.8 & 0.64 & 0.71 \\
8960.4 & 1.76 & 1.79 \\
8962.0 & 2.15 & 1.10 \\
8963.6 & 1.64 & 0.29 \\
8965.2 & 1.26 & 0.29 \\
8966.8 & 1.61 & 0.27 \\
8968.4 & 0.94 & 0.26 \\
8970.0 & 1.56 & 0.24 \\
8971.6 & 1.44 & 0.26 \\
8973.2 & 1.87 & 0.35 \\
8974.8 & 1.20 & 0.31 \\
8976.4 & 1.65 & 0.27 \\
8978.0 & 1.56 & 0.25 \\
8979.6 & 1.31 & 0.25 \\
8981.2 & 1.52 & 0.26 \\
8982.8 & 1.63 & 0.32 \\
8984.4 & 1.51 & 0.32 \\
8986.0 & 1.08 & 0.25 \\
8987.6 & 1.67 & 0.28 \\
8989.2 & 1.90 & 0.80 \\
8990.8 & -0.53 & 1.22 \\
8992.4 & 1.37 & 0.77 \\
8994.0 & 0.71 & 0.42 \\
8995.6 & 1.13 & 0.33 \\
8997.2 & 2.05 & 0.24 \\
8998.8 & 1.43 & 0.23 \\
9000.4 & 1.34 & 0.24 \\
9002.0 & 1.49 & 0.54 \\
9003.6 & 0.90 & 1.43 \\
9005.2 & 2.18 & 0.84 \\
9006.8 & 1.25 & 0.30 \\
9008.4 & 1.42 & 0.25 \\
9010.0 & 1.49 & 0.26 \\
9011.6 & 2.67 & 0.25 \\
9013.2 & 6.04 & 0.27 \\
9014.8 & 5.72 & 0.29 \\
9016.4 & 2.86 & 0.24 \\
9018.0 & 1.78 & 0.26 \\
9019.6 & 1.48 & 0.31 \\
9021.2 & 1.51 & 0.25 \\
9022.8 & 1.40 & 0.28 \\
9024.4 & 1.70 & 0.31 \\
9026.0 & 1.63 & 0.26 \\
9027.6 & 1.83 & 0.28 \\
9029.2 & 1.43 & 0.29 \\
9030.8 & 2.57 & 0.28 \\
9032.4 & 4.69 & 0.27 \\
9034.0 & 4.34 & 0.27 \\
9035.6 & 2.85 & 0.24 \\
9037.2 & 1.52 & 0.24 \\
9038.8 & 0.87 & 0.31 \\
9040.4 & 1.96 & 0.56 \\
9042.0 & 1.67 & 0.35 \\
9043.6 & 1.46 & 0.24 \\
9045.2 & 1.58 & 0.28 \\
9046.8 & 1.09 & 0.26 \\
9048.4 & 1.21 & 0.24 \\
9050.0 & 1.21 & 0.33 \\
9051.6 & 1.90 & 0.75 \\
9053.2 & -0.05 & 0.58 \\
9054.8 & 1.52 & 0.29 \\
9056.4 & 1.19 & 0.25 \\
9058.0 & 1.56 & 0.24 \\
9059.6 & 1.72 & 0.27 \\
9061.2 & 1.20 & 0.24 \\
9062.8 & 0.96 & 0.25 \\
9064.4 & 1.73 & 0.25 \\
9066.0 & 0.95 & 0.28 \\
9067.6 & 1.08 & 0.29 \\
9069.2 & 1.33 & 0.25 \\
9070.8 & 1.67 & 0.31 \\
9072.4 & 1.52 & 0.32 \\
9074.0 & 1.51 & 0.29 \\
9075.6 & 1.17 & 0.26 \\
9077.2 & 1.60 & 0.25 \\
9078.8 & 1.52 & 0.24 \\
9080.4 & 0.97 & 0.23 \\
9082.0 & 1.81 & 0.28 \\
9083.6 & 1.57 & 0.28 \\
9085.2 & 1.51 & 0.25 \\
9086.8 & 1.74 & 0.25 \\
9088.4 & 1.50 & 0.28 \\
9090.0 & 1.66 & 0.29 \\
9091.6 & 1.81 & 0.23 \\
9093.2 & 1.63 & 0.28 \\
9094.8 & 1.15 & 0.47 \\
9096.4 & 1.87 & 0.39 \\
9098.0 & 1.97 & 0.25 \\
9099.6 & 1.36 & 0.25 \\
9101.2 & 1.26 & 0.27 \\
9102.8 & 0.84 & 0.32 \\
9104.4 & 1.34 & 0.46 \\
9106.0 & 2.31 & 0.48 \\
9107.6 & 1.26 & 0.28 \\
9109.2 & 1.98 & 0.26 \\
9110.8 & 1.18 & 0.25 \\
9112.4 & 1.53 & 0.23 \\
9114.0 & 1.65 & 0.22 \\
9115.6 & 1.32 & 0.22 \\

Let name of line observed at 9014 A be [S II] 6716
